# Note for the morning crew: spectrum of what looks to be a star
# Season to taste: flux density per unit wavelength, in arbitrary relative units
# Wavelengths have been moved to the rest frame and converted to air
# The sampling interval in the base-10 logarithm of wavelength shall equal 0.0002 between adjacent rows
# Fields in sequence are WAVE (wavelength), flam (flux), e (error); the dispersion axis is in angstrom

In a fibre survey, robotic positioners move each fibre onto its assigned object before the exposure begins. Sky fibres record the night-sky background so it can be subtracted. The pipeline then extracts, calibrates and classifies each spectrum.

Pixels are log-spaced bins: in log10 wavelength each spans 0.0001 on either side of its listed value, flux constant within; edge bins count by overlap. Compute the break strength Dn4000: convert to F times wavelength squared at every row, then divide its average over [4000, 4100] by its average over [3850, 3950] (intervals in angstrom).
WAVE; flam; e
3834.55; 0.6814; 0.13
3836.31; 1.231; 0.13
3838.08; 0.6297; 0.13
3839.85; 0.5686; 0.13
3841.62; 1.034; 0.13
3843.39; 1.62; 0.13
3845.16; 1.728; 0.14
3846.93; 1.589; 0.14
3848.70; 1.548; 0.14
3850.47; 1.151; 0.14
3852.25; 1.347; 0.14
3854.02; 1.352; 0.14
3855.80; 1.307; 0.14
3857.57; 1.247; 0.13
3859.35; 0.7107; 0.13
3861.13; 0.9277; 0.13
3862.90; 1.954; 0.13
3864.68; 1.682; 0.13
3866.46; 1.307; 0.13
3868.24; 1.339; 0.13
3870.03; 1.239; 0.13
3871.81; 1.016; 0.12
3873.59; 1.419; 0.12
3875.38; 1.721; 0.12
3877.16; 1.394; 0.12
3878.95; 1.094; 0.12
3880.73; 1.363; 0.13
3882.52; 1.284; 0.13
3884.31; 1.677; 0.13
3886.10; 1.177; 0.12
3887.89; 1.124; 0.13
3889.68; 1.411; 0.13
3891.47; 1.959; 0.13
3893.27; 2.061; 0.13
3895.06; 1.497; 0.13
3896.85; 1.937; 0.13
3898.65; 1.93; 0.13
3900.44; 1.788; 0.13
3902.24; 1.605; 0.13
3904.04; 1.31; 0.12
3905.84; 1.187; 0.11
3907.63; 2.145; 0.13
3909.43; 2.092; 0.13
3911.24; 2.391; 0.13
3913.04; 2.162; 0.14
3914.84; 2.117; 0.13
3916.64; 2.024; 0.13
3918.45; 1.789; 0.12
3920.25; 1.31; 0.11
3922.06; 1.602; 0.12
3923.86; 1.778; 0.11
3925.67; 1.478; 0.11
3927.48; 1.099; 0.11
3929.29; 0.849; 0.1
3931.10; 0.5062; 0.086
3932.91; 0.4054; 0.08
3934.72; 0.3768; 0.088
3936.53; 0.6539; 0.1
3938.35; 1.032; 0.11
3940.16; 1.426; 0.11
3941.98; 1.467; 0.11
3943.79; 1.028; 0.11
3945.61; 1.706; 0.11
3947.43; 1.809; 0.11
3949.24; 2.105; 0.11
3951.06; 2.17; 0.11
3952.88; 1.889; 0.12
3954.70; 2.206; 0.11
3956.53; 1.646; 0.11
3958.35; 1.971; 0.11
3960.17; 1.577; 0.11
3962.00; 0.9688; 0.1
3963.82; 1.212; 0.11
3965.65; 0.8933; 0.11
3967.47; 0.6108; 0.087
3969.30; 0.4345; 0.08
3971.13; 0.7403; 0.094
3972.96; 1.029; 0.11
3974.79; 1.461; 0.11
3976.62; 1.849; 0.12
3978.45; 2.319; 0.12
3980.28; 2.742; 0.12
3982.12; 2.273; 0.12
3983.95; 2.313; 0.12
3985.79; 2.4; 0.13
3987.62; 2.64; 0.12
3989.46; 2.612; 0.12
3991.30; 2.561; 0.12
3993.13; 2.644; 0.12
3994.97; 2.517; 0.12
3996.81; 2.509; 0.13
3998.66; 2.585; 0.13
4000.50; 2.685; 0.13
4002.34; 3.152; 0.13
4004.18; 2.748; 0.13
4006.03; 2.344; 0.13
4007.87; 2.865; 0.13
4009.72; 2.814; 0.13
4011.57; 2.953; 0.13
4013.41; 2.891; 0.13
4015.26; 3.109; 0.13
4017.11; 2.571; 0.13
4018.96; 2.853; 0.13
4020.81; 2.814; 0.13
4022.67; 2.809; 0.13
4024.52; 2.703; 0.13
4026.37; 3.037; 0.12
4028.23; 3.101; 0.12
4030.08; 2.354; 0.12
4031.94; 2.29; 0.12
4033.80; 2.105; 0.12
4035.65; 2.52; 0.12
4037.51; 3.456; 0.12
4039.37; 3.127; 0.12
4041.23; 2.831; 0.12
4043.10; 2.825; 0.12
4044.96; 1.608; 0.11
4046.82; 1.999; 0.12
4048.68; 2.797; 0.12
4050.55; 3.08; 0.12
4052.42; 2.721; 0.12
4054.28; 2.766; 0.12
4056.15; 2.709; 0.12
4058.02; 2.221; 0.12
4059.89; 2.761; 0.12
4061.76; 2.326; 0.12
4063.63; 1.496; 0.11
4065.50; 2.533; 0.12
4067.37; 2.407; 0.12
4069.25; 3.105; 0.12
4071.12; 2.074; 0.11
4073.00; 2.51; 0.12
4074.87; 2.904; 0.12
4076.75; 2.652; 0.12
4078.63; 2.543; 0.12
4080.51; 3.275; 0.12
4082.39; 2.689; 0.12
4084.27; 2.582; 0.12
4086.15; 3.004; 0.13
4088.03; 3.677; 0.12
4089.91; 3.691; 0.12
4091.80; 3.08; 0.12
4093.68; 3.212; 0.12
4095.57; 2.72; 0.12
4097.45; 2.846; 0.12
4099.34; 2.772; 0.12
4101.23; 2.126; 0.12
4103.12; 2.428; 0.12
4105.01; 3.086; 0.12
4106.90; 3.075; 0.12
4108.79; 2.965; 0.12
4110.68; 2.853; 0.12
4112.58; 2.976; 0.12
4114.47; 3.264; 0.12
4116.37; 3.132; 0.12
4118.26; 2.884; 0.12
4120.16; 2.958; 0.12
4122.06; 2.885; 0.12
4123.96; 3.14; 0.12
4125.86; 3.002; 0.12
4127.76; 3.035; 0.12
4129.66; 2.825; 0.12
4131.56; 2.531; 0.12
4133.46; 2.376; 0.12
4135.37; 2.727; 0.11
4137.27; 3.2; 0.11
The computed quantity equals 2.04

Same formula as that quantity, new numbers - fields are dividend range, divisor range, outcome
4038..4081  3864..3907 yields 1.90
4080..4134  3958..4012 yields 1.50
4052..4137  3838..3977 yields 2.17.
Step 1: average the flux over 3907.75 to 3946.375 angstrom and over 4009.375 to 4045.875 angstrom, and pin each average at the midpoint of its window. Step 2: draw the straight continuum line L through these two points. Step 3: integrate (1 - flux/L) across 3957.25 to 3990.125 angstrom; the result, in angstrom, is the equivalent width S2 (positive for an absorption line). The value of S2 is 6.3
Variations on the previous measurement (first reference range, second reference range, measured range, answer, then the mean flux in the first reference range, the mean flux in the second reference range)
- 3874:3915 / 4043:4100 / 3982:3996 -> -1.86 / 1.66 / 2.7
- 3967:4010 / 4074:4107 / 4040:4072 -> 2.09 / 2.21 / 2.9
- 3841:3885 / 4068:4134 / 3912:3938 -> 6.60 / 1.36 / 2.88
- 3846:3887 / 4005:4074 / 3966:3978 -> 6.03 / 1.34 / 2.63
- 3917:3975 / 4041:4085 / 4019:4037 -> -4.10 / 1.29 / 2.55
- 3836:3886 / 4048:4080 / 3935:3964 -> 5.04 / 1.3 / 2.57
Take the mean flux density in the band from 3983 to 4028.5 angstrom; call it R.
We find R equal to 2.72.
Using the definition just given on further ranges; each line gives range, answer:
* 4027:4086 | 2.6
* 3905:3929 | 1.76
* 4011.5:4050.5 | 2.71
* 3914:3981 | 1.41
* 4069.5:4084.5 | 2.68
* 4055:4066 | 2.34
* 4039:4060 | 2.6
